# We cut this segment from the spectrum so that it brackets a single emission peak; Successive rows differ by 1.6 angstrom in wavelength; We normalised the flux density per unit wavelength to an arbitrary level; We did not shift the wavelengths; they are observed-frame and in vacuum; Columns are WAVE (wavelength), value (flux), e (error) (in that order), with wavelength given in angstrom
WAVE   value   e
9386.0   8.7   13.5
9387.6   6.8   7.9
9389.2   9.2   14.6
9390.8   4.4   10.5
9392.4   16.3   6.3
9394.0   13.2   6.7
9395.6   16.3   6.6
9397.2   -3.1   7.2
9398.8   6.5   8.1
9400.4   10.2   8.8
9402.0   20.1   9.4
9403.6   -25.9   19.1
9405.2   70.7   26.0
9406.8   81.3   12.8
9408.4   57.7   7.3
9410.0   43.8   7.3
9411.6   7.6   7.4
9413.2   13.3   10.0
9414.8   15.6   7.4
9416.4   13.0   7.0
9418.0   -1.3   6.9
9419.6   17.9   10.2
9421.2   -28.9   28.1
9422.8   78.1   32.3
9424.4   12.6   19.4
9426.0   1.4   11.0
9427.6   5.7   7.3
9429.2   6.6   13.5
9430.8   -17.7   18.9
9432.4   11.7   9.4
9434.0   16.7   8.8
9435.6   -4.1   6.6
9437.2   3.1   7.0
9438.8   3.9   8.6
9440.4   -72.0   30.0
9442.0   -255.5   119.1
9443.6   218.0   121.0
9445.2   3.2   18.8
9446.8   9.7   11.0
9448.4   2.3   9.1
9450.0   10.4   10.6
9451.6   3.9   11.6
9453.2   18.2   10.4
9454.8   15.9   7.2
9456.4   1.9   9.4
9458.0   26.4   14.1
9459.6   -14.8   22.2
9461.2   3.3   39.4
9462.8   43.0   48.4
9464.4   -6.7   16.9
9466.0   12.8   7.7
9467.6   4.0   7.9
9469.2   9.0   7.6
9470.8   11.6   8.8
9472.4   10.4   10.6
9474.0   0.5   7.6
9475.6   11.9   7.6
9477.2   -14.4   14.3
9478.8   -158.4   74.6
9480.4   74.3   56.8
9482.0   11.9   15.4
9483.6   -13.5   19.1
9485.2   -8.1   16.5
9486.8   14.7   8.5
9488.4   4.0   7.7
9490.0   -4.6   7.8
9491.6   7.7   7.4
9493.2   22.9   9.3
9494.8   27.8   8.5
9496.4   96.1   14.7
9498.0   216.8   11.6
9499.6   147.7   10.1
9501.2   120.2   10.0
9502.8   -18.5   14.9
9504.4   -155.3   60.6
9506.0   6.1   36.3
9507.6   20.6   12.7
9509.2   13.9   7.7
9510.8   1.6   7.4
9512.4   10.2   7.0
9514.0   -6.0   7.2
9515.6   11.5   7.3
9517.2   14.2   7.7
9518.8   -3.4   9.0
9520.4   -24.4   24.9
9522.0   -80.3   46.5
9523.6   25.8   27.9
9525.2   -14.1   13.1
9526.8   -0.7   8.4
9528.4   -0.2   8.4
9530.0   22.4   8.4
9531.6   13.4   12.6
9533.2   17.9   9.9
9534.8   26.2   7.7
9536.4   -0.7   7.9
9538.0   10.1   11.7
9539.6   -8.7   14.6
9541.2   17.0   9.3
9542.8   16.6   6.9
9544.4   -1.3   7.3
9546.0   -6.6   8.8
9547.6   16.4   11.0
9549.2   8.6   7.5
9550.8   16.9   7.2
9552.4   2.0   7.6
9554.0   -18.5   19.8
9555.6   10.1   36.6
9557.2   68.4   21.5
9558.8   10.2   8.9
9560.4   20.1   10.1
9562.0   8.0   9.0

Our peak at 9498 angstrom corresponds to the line [O III] 5007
